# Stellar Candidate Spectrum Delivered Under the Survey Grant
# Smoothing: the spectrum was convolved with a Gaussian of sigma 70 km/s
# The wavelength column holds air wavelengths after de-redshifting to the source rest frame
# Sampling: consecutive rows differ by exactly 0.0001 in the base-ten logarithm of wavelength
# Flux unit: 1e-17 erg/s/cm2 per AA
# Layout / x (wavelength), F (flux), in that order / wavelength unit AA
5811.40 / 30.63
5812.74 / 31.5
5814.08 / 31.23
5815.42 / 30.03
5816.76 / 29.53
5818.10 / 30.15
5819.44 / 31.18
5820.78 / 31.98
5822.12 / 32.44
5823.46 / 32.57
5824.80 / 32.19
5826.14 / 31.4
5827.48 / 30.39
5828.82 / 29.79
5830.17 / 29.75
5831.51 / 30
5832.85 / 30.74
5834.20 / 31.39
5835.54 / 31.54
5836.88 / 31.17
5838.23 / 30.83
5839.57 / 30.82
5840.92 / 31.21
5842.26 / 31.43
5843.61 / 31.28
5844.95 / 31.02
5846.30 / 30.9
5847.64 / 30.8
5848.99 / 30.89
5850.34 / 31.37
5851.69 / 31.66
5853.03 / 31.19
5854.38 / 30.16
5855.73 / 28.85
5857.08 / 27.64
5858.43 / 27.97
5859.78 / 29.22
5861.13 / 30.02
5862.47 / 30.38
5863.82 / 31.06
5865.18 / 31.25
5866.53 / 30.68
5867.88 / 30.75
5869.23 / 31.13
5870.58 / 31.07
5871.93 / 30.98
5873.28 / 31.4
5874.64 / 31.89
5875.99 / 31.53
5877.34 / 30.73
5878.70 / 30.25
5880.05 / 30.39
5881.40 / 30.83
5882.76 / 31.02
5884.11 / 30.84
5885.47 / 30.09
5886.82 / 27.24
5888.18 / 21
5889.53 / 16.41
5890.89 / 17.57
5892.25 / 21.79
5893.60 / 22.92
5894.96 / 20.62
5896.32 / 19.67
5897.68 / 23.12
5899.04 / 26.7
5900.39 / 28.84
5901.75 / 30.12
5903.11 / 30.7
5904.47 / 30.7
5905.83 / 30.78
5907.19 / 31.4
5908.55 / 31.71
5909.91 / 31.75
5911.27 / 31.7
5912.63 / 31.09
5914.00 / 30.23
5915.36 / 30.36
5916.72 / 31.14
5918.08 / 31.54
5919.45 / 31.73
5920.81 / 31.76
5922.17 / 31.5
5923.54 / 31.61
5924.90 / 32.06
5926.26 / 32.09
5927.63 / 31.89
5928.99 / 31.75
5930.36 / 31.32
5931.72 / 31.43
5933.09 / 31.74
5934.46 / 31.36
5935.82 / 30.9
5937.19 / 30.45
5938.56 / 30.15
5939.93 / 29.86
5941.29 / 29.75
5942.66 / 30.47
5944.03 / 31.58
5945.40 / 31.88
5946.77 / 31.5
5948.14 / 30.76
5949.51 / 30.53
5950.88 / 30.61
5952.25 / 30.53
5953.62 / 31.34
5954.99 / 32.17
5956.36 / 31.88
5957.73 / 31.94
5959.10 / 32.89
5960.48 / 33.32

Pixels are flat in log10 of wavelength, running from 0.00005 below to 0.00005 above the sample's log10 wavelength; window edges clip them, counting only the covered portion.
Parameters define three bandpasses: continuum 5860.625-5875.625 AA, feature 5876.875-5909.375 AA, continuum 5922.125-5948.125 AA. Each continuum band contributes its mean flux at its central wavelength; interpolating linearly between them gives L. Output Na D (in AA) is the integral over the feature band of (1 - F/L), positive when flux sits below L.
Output 4.4 AA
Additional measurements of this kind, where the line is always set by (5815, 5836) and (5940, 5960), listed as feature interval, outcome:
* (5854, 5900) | 4.8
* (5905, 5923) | -0.1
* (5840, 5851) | 0.0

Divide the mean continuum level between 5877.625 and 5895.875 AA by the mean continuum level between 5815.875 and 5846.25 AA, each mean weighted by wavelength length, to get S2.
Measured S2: 0.82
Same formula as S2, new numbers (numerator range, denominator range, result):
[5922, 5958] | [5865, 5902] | 1.14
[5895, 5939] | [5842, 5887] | 0.99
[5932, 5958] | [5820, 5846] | 1.00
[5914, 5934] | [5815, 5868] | 1.03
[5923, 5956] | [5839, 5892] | 1.05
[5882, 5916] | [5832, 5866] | 0.89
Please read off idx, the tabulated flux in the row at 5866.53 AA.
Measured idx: 30.68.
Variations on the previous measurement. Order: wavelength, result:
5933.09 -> 31.74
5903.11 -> 30.7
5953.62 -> 31.34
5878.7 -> 30.25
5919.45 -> 31.73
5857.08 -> 27.64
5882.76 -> 31.02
